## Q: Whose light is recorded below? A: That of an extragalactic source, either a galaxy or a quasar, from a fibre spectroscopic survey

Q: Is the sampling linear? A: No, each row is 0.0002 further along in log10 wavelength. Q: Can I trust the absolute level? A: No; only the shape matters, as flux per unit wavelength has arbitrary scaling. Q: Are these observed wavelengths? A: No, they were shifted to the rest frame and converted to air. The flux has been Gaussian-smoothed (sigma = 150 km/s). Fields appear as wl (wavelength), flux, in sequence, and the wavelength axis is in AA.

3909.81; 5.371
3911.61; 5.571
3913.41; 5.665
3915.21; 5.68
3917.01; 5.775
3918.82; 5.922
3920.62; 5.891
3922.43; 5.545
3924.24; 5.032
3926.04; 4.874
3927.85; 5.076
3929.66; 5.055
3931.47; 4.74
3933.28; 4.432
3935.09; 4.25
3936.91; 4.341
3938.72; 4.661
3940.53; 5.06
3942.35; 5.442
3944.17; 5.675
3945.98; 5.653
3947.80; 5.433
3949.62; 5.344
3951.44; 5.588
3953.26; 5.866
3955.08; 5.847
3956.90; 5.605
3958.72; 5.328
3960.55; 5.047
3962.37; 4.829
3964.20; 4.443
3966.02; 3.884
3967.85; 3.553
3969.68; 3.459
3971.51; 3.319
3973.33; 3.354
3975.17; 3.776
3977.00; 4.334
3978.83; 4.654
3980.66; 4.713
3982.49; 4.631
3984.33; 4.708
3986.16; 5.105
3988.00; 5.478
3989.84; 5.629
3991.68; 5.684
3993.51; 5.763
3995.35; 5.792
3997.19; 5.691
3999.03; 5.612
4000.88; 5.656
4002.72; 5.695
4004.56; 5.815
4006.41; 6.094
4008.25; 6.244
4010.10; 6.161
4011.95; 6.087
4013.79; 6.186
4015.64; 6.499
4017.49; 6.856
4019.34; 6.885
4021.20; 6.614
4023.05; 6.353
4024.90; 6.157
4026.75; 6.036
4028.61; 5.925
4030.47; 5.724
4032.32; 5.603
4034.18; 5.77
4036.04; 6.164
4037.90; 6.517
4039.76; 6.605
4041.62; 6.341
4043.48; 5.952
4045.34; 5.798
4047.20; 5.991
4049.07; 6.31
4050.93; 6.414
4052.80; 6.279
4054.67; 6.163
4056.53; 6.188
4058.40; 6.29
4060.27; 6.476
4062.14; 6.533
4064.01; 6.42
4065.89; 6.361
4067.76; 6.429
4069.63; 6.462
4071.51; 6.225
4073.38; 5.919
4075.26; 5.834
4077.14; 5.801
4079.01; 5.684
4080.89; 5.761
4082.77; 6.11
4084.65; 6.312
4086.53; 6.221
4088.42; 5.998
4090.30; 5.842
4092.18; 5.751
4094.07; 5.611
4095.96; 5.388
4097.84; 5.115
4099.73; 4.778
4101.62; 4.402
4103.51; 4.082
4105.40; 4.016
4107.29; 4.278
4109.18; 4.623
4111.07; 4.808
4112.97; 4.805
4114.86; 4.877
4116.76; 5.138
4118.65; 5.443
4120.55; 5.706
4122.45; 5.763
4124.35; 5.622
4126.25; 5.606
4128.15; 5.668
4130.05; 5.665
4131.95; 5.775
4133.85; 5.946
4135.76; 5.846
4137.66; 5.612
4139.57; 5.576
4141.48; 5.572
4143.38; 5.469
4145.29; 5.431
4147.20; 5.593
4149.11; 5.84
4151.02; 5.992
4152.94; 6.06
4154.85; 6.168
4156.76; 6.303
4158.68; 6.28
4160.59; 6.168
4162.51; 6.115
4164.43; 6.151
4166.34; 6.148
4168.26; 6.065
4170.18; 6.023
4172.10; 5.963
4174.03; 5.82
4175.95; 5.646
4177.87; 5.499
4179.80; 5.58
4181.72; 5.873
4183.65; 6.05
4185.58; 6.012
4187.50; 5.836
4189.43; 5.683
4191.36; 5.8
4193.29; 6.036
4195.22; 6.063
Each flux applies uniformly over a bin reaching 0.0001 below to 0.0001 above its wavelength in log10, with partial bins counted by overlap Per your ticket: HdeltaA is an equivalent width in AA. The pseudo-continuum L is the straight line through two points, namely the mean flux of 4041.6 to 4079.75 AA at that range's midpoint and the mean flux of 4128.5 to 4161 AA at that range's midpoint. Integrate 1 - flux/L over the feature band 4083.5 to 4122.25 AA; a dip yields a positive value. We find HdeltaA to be 5.4 AA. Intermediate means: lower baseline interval 6.18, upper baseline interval 5.83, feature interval 5.18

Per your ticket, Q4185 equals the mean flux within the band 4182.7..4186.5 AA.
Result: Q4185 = 6.03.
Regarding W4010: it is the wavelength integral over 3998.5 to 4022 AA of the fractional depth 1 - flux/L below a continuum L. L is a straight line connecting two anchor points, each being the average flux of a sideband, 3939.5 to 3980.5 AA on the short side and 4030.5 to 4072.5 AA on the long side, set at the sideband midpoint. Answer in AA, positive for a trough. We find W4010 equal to -2.6 AA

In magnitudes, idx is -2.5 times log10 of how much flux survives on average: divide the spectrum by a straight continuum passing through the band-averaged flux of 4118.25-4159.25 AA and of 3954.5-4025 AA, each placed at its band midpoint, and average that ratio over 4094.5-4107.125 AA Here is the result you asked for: 0.21 mag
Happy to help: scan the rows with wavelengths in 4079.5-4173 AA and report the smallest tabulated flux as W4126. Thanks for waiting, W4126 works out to 4.016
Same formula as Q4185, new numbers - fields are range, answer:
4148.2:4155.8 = 6.01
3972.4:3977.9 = 3.82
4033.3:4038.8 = 6.15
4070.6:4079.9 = 5.9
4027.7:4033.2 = 5.75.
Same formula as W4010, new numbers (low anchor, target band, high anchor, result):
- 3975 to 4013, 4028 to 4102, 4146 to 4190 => -4.7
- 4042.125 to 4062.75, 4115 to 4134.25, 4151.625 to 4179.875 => 1.6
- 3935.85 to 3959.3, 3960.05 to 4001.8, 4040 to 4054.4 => 6.7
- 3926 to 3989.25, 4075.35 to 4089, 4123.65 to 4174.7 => -1.2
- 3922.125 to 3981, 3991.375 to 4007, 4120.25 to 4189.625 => -2.2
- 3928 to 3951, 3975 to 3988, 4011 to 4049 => 2.1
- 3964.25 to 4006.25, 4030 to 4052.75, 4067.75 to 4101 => -3.0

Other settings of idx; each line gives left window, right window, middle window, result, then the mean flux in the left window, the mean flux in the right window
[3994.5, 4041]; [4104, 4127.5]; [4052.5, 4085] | -0.11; 6.11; 5.05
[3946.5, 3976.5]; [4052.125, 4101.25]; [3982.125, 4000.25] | -0.09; 4.67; 5.98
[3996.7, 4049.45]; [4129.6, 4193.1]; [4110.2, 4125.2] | 0.13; 6.12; 5.87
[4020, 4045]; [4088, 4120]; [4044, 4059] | -0.06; 6.13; 4.99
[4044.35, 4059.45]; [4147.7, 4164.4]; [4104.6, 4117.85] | 0.30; 6.18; 6.1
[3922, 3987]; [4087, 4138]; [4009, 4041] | -0.24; 4.79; 5.27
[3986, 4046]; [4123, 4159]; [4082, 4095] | -0.02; 6.03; 5.78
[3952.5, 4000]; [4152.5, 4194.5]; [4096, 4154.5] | 0.08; 4.85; 5.97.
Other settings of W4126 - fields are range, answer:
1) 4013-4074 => 5.603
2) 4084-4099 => 5.115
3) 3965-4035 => 3.319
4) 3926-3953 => 4.25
